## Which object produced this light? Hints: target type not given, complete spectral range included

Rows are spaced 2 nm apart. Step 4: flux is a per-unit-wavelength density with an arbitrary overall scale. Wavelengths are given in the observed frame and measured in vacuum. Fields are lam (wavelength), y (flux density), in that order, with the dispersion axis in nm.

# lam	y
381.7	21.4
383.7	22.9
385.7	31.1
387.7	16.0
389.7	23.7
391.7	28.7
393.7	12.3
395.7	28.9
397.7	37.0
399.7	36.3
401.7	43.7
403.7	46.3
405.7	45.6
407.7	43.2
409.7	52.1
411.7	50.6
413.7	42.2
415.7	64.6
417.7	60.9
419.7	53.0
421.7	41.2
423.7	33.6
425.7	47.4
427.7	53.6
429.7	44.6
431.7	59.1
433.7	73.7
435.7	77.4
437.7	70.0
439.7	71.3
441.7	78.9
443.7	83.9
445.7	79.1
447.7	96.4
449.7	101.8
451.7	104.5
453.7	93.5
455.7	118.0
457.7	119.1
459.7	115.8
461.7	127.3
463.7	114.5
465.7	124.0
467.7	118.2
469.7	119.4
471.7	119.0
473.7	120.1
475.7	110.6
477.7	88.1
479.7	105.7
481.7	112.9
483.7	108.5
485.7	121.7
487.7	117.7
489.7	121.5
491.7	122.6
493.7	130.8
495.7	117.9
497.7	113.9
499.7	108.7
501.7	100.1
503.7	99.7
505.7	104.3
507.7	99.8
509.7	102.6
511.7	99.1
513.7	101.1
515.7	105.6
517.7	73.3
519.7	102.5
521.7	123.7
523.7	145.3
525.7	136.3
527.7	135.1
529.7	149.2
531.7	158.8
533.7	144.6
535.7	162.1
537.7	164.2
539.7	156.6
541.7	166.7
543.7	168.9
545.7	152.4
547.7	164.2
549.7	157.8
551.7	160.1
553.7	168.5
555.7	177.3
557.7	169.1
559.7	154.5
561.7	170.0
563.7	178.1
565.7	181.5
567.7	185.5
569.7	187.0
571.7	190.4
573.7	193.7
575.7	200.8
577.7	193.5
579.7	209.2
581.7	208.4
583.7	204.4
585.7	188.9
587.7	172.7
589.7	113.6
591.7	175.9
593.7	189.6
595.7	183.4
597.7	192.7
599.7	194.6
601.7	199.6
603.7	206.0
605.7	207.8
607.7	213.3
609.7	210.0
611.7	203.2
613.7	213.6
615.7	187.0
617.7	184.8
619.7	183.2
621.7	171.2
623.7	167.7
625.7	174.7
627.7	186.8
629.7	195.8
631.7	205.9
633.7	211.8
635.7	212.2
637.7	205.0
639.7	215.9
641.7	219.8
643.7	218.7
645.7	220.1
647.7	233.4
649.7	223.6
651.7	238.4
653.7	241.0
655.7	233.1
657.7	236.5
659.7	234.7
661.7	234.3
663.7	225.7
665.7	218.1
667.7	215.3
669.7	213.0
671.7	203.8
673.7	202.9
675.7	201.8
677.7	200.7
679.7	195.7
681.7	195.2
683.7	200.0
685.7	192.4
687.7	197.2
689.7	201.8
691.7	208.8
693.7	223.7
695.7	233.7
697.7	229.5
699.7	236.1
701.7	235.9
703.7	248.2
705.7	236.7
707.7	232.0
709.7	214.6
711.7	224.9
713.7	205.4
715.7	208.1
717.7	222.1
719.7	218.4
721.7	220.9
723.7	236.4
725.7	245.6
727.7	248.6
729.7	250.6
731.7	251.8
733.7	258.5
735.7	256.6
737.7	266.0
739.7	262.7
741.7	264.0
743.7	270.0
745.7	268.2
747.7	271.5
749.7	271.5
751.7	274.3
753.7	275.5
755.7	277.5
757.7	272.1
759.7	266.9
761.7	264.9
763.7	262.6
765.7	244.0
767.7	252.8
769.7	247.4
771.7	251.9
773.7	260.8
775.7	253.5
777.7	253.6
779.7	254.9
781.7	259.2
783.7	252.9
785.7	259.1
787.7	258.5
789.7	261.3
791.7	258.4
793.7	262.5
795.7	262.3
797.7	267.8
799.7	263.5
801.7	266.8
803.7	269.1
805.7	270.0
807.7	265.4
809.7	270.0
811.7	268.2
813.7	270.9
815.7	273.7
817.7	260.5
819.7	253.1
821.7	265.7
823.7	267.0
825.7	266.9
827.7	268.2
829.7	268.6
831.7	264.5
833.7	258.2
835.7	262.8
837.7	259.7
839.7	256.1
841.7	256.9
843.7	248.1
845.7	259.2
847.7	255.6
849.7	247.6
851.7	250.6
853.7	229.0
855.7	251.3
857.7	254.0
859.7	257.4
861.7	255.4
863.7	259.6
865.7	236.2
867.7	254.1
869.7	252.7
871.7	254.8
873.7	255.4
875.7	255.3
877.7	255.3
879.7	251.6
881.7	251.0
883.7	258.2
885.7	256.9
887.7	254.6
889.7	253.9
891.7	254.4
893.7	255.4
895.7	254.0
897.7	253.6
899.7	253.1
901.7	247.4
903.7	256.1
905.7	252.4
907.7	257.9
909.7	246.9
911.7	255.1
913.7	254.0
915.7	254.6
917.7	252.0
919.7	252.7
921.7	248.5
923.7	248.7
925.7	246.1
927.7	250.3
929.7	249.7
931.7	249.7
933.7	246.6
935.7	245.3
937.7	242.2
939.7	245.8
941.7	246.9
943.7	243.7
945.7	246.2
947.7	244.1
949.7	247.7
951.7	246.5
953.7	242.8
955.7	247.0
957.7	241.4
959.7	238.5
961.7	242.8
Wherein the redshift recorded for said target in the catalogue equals 0.000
